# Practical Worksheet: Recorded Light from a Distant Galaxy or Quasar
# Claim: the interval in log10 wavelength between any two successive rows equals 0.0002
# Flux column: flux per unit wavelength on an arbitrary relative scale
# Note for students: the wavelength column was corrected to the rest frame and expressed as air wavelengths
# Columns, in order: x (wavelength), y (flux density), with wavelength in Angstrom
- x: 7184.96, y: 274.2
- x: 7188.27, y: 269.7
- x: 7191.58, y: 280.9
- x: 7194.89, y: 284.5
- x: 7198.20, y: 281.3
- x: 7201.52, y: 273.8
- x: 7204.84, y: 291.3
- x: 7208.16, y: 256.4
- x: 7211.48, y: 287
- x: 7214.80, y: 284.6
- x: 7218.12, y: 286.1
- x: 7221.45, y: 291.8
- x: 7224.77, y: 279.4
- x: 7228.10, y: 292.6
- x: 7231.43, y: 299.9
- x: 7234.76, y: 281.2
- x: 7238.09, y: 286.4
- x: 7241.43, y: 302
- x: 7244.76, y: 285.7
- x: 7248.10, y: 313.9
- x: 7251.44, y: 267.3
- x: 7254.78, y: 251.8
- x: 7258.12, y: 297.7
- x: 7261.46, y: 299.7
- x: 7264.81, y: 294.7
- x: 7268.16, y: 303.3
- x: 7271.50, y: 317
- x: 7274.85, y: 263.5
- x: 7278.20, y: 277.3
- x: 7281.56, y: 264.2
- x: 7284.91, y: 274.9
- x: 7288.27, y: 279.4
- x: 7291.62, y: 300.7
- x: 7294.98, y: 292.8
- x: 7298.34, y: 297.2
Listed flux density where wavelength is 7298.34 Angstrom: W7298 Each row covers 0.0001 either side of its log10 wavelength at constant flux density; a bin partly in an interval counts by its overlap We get 297.2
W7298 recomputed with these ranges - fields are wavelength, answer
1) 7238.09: 286.4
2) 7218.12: 286.1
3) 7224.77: 279.4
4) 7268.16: 303.3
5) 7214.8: 284.6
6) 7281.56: 264.2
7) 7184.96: 274.2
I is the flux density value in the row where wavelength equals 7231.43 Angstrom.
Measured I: 299.9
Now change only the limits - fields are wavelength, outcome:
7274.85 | 263.5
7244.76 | 285.7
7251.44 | 267.3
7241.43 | 302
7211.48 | 287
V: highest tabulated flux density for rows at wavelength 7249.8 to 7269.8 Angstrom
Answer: 303.3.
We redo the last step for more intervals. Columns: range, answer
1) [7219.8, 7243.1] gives 302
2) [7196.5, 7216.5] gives 291.3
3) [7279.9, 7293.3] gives 300.7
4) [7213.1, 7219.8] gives 286.1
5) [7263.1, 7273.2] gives 317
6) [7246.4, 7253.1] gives 313.9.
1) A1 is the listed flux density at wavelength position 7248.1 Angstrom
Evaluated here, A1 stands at 313.9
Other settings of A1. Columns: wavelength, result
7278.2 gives 277.3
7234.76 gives 281.2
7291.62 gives 300.7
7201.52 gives 273.8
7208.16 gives 256.4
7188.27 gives 269.7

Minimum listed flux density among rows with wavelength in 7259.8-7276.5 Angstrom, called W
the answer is 263.5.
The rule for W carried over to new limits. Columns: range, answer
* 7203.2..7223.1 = 256.4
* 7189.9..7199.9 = 280.9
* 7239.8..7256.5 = 251.8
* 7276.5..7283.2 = 264.2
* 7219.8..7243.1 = 279.4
